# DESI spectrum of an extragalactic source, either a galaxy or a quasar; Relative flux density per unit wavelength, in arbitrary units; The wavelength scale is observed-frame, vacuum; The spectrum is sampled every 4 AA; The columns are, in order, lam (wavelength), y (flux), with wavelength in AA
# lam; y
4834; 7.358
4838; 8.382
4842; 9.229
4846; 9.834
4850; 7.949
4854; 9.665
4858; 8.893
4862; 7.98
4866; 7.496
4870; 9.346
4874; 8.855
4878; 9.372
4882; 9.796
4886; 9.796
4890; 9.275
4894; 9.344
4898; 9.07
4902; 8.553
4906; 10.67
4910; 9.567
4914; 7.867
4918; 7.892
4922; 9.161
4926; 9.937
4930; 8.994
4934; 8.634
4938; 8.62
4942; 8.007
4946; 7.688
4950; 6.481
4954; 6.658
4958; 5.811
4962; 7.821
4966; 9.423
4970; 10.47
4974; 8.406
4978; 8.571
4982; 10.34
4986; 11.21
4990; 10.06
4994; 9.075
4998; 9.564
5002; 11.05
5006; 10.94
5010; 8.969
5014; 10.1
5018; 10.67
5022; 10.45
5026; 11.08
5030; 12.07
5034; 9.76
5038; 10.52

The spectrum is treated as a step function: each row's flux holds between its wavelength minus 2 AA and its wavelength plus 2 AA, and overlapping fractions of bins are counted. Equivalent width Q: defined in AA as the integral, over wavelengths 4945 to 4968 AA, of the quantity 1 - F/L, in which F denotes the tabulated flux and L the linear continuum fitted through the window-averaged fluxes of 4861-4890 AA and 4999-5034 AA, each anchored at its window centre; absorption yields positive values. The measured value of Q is 6.1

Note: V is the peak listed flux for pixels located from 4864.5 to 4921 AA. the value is 10.67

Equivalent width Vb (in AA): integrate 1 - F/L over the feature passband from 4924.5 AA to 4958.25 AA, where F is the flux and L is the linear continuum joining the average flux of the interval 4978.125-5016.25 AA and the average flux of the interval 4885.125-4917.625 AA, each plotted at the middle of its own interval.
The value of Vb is 5.6 AA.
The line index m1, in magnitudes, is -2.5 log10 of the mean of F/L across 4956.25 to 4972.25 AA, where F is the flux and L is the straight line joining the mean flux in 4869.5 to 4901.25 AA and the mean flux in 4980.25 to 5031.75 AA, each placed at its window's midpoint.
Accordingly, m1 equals 0.192 mag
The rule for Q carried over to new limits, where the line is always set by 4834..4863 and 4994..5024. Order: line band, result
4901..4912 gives -0.5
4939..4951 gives 2.5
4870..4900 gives -0.9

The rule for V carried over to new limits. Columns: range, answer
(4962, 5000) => 11.21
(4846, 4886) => 9.834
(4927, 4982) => 10.47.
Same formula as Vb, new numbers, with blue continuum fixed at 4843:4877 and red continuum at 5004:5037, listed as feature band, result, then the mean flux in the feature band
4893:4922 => 0.9 AA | 8.99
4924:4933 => 0.1 AA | 9.37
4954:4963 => 2.9 AA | 6.67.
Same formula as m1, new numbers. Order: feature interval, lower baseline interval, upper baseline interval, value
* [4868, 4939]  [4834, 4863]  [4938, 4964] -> -0.16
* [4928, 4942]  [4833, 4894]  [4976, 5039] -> 0.11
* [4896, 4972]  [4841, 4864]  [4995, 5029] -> 0.14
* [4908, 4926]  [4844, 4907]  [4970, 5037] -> 0.08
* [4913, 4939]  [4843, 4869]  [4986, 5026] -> 0.08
